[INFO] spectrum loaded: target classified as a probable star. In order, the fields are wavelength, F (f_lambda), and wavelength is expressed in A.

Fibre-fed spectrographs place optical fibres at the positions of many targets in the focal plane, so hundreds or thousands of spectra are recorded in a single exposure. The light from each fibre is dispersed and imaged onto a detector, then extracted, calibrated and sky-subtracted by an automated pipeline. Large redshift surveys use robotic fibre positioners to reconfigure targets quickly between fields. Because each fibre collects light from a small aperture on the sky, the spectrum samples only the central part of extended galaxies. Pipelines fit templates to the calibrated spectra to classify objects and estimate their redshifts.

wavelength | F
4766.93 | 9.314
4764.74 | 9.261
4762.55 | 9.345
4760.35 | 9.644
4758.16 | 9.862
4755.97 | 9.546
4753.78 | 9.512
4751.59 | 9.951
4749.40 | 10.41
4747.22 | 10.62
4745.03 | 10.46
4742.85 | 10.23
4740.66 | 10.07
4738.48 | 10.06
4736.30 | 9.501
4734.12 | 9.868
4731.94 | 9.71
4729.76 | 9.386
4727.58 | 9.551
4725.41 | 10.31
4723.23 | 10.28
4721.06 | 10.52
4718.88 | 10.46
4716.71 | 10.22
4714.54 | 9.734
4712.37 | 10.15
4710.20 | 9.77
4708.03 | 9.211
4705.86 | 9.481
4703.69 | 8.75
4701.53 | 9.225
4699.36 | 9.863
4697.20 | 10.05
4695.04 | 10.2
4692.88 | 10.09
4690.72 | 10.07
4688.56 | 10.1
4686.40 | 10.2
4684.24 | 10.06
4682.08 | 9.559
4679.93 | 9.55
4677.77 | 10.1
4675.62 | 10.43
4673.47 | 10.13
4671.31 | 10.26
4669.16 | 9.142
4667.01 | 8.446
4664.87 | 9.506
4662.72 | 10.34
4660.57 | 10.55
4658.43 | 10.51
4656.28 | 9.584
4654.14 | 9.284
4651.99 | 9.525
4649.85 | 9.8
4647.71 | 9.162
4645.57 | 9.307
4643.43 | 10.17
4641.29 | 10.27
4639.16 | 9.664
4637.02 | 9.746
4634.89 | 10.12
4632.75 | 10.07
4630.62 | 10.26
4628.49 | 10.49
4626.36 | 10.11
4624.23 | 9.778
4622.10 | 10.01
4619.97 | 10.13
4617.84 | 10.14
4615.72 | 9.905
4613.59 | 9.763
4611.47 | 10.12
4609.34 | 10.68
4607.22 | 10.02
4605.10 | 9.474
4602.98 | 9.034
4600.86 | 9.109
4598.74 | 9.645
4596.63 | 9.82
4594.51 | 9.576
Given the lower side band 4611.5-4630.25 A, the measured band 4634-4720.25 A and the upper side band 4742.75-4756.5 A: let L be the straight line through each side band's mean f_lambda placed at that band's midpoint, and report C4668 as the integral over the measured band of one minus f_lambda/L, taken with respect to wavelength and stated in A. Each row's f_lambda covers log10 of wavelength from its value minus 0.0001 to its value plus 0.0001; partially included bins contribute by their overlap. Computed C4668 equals 2.2 A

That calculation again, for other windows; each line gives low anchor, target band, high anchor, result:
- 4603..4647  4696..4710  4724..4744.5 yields 0.6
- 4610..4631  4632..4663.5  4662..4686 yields 0.2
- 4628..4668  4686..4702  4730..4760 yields -0.2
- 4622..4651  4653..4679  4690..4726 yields 0.2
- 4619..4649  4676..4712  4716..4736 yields 0.7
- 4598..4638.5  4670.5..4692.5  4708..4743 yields -0.2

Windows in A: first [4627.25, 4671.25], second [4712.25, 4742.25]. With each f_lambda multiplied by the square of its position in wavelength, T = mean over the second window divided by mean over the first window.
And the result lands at 1.1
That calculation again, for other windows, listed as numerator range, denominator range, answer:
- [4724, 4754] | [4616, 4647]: 1.05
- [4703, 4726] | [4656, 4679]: 1.02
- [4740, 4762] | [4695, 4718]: 1.05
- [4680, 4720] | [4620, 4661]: 1.02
